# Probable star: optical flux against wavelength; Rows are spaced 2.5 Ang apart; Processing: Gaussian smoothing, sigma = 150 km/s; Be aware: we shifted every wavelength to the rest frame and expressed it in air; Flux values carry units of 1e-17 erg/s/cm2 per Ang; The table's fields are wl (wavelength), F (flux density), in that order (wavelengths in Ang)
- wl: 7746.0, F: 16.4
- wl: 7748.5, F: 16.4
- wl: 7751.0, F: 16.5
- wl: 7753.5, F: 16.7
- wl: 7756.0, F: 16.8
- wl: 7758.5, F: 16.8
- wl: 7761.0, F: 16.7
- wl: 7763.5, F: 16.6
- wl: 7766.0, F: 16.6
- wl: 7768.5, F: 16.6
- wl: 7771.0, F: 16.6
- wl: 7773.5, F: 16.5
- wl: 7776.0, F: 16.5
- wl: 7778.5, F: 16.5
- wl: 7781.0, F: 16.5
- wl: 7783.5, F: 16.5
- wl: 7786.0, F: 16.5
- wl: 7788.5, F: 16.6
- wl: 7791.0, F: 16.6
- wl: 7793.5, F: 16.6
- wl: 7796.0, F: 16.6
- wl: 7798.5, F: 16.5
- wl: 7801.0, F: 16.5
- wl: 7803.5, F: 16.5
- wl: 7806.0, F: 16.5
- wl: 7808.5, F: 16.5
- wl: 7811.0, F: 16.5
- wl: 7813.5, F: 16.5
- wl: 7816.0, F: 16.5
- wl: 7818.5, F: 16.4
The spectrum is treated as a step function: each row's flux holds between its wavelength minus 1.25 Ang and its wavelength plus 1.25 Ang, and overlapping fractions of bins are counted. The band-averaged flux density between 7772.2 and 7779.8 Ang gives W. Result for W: 16.5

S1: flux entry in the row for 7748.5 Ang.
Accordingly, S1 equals 16.4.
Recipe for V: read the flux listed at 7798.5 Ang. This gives 16.5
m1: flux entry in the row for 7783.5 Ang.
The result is 16.5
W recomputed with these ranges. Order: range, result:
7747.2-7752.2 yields 16.4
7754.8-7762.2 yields 16.8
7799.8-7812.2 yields 16.5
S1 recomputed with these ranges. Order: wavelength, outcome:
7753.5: 16.7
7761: 16.7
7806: 16.5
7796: 16.6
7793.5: 16.6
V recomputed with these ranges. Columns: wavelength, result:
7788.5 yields 16.6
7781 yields 16.5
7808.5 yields 16.5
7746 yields 16.4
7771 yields 16.6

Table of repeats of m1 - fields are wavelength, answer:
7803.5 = 16.5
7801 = 16.5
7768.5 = 16.6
